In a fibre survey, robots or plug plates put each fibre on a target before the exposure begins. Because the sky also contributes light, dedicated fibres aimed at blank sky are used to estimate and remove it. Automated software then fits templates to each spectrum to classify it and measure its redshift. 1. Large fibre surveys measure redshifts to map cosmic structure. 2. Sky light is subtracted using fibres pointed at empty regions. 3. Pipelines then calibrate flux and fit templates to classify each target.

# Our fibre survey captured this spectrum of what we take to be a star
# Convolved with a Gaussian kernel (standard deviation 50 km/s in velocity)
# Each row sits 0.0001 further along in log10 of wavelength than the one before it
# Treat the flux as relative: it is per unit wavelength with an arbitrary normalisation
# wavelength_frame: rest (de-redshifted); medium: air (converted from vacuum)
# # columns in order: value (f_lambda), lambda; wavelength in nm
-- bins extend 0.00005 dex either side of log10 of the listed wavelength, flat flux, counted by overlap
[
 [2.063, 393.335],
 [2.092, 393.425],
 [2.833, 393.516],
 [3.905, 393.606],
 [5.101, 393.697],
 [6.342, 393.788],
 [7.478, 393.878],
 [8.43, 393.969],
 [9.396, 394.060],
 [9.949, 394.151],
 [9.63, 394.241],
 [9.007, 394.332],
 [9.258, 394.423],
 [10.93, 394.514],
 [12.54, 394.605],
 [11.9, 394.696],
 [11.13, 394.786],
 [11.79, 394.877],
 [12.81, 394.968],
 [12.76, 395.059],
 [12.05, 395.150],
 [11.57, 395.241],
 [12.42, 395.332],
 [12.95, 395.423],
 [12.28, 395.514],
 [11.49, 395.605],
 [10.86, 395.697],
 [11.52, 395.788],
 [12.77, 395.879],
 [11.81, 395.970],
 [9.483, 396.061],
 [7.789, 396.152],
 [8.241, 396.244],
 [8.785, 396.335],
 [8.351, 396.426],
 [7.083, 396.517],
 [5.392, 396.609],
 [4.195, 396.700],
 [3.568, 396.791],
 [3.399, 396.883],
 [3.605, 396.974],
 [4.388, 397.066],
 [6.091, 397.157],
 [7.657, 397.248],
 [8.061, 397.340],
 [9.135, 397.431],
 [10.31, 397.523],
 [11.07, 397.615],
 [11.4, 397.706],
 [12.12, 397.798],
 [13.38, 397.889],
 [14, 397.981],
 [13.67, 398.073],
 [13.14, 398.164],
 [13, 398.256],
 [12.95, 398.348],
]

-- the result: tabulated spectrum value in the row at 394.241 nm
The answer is 9.63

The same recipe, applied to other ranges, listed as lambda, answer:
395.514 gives 12.28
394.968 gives 12.81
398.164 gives 13.14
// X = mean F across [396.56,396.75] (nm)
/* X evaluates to 4.8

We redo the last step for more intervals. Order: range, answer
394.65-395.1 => 12.1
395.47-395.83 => 11.5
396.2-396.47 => 8.48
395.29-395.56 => 12.6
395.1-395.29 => 11.8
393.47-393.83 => 4.52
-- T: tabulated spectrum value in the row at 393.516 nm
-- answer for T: 2.833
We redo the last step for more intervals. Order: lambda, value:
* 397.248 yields 7.657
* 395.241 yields 11.57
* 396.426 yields 8.351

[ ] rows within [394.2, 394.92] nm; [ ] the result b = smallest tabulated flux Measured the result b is 9.007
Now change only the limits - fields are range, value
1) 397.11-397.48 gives 6.091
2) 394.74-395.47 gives 11.13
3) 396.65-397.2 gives 3.399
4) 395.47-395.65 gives 11.49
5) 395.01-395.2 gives 12.05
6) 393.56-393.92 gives 3.905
